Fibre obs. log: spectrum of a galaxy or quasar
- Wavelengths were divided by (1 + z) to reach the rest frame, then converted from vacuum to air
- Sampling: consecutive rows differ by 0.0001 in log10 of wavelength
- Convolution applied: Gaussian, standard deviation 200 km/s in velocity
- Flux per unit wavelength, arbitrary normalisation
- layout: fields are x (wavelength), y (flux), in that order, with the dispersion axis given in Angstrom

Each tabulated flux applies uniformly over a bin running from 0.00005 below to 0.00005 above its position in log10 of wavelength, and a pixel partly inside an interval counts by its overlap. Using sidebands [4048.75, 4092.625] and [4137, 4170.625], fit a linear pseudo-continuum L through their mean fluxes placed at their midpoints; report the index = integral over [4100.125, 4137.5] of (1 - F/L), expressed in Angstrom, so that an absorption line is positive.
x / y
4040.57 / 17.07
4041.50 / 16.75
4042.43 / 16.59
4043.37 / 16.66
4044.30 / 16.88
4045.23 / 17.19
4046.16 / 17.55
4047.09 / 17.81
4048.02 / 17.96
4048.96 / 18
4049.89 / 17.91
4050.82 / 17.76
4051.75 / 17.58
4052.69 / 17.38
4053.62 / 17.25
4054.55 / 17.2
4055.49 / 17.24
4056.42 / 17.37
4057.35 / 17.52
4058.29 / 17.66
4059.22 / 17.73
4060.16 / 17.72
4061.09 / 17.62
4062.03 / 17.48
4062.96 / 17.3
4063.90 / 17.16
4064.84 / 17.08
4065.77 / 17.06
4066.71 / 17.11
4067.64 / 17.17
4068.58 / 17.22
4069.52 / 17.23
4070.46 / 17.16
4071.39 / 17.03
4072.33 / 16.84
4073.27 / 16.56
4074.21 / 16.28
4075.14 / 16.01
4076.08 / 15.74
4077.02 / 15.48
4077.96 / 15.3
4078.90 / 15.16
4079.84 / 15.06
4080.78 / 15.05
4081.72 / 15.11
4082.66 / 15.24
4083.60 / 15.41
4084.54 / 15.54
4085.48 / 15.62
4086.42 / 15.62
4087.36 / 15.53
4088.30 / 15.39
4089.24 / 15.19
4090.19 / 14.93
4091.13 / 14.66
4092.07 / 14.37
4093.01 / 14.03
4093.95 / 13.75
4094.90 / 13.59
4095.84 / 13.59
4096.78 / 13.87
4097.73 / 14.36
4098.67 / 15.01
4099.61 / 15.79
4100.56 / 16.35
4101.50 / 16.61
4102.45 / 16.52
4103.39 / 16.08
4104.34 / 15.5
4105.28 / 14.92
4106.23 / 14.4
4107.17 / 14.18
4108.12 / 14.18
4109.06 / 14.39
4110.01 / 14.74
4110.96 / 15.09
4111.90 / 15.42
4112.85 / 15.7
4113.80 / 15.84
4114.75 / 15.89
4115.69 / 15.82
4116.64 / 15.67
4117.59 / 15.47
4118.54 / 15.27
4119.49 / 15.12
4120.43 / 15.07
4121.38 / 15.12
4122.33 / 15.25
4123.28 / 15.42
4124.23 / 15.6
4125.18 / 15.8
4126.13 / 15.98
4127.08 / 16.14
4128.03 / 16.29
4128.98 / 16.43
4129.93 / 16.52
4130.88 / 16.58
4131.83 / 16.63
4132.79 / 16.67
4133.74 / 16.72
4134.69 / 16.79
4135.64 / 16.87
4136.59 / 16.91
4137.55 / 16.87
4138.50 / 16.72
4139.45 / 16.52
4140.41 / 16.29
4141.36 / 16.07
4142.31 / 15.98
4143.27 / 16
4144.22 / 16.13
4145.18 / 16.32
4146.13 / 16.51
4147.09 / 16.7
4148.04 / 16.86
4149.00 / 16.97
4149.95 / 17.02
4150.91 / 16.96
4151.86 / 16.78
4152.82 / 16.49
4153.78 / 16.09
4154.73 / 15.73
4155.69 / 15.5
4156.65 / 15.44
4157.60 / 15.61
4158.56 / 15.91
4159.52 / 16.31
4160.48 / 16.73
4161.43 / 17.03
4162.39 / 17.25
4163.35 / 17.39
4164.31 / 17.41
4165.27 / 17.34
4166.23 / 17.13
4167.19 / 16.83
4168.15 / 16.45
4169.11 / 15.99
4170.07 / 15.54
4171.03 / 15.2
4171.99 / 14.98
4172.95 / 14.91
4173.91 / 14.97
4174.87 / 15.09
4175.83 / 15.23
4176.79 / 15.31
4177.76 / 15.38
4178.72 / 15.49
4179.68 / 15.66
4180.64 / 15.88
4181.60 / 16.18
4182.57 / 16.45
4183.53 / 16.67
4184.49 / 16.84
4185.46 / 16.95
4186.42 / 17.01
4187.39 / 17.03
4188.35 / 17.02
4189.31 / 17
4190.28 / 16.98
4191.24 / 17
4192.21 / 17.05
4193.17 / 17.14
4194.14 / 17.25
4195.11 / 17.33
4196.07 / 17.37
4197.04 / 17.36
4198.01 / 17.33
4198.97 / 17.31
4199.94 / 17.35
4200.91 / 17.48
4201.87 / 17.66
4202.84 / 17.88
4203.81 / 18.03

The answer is 1.6 Angstrom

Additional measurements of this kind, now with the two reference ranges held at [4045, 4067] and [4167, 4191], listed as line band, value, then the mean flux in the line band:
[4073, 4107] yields 3.8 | 15.2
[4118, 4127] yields 0.7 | 15.4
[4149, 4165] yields -0.2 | 16.5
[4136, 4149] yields 0.0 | 16.5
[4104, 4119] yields 1.5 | 15.2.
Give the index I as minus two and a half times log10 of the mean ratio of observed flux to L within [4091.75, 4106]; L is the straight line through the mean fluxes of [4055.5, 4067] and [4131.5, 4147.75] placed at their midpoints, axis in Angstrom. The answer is 0.14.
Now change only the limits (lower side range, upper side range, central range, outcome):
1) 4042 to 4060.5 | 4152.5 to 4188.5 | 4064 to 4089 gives 0.071 mag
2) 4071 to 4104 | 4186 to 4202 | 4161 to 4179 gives 0.049 mag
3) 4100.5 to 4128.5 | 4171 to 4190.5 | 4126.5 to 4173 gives -0.046 mag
